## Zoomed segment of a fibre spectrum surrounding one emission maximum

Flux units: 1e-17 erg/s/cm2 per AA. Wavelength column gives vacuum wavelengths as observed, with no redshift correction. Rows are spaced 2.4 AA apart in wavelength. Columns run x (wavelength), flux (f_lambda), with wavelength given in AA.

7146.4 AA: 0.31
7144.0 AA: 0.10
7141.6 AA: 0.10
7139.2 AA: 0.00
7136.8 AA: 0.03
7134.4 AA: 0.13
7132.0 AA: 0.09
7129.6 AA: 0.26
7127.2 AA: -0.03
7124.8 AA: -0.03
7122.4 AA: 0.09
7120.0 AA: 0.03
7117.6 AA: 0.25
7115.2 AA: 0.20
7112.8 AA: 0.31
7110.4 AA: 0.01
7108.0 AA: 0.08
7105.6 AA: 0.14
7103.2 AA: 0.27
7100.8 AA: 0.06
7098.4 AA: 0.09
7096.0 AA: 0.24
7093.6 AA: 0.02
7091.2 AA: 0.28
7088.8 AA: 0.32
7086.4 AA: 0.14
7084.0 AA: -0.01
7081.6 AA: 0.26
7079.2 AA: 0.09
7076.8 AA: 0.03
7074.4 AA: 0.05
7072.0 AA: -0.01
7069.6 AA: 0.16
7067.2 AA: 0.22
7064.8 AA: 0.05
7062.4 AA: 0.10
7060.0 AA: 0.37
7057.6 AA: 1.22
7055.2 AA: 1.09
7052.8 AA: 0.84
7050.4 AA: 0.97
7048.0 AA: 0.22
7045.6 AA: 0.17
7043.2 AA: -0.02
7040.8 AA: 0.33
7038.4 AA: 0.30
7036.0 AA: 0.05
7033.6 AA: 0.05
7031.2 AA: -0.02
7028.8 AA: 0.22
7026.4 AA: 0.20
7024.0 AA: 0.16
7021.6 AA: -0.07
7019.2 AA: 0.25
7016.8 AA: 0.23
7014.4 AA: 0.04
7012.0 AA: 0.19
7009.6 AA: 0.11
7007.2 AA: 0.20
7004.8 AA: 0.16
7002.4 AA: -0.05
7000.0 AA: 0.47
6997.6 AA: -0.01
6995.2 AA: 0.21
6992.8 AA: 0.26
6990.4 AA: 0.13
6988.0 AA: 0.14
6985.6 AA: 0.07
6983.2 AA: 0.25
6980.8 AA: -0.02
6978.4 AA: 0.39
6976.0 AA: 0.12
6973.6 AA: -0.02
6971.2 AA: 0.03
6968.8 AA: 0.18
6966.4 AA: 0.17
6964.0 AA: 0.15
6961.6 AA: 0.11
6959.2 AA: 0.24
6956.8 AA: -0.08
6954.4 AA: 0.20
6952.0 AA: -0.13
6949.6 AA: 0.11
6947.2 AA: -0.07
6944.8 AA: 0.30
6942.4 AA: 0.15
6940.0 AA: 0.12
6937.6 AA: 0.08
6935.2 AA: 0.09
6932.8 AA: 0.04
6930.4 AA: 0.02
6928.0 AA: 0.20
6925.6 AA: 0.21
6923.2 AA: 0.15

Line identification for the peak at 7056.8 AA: [O II]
